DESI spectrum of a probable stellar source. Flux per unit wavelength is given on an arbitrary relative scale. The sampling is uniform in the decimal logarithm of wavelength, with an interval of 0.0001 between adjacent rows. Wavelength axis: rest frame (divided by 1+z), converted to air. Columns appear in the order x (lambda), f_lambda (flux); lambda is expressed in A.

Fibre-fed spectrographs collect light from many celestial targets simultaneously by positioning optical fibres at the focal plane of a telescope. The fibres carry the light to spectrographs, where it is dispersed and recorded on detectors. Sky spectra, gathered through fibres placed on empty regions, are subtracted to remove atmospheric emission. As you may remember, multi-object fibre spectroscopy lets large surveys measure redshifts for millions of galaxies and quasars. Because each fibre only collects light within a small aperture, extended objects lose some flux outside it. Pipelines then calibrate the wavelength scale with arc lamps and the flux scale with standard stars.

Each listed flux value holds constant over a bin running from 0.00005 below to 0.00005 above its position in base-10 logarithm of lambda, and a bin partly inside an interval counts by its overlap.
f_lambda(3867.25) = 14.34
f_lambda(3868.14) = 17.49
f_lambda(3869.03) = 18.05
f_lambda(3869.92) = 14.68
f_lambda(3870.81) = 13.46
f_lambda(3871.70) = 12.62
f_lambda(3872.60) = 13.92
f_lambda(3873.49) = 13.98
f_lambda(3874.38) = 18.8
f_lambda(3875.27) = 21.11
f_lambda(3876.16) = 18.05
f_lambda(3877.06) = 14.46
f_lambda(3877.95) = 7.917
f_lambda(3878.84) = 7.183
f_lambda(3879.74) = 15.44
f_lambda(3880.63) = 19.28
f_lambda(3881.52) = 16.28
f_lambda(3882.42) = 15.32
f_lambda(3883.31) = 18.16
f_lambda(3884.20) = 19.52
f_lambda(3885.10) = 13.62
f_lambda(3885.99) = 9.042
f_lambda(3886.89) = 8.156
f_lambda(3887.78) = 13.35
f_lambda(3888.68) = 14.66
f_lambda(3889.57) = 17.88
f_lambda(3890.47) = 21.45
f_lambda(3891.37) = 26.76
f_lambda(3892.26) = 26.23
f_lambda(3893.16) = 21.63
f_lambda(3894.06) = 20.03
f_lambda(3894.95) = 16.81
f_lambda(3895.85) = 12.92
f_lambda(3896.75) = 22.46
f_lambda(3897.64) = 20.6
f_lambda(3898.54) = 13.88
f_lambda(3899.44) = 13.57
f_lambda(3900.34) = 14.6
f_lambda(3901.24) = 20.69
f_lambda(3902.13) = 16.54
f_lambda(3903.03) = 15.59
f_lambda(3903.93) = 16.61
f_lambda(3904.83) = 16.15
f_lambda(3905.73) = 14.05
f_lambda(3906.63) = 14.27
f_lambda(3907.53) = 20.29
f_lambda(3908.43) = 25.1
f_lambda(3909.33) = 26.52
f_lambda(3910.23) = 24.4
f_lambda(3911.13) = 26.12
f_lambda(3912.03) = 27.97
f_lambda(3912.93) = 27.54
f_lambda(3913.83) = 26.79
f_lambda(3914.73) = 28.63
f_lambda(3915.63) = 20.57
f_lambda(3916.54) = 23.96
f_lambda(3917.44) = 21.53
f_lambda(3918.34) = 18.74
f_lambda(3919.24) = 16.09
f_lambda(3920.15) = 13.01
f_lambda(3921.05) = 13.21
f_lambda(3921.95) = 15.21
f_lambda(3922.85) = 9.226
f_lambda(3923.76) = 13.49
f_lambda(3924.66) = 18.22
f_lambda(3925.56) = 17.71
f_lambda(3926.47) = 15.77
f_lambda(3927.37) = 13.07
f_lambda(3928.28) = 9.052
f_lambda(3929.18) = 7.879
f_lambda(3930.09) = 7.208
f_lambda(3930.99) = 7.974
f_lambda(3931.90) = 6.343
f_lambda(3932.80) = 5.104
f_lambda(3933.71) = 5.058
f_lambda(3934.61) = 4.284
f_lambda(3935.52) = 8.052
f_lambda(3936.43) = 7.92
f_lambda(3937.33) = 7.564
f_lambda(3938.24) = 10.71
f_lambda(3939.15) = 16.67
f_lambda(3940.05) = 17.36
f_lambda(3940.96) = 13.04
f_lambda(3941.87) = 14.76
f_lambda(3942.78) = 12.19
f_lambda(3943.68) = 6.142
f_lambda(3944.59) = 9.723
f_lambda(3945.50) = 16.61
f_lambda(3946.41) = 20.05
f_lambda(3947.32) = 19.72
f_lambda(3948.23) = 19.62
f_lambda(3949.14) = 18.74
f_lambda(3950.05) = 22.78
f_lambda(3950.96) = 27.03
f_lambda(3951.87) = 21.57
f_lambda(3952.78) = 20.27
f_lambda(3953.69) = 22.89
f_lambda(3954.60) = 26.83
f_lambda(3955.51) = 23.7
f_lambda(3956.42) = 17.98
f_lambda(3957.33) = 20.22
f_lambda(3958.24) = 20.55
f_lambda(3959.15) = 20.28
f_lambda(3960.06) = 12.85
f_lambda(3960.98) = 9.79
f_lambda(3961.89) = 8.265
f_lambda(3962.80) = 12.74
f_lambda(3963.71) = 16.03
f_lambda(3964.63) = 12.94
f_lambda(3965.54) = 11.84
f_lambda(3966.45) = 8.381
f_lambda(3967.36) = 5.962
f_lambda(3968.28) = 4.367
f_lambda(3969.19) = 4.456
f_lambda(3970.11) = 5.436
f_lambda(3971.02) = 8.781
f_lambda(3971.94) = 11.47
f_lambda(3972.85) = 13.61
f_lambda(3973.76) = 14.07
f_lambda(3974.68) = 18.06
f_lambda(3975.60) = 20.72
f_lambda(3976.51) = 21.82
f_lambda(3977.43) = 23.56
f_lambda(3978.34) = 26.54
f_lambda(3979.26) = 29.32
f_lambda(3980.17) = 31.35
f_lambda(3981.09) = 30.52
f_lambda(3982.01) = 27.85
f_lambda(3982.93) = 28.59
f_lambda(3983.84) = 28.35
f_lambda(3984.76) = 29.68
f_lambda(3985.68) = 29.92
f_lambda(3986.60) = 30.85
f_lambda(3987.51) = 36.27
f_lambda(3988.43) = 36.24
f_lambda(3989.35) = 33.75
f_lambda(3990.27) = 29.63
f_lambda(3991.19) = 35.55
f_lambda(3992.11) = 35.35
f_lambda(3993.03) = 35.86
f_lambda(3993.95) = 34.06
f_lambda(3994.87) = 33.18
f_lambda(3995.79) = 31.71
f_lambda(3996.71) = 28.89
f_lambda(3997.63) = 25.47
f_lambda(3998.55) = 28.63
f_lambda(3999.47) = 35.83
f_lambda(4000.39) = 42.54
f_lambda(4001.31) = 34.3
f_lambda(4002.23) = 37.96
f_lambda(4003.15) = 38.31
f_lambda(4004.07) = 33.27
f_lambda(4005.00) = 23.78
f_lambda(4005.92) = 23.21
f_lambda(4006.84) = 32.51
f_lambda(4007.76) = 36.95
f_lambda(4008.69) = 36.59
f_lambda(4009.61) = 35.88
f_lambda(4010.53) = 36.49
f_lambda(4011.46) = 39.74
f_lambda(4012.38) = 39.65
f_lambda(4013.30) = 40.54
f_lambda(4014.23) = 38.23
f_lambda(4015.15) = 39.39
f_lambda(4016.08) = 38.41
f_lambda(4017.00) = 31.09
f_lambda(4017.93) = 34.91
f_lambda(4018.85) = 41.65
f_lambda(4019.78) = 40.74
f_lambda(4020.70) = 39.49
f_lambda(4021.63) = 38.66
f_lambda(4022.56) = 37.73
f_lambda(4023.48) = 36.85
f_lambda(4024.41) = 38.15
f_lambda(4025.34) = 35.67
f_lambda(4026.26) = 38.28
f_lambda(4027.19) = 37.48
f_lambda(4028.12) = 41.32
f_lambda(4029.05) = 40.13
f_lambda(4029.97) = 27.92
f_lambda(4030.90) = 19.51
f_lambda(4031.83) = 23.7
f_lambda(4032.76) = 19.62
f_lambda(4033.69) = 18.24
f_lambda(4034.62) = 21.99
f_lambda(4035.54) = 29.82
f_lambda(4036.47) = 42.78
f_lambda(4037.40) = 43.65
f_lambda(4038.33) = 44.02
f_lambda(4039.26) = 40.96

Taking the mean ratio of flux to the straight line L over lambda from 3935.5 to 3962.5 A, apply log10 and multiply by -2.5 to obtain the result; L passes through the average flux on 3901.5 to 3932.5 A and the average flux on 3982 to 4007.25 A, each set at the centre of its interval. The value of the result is 0.39 mag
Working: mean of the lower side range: 17.4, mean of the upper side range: 32.3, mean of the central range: 16.6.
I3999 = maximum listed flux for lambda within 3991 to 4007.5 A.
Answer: 42.54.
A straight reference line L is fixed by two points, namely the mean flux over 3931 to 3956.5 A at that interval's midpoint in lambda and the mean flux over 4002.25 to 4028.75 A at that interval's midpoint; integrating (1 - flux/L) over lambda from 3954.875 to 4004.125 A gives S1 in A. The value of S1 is 5.10 A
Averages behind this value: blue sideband 14.9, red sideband 36.6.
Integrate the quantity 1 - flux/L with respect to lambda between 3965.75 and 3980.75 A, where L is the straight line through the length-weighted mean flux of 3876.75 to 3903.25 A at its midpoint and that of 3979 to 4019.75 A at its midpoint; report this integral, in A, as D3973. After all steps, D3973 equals 7.2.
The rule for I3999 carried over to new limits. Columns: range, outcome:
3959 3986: 31.35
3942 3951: 27.03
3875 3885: 21.11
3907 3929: 28.63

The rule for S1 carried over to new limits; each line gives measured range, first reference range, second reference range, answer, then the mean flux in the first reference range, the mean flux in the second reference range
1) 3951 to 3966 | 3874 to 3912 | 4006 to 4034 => 5.0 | 17.6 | 35.1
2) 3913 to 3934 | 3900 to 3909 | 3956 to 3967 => 2.2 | 17.5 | 14.2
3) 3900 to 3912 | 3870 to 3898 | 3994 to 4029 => 0.1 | 16.5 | 35.8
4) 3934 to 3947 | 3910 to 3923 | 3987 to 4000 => 6.8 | 21.1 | 32.9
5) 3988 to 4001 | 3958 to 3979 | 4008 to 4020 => -2.9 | 13.7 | 37.9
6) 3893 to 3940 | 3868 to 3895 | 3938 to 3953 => 1.5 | 16.3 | 16.9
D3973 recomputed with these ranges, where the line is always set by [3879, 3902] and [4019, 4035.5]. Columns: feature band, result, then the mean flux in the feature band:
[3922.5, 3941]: 9.6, 10.5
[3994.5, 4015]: -2.8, 34.4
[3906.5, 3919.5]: -2.5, 23.6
